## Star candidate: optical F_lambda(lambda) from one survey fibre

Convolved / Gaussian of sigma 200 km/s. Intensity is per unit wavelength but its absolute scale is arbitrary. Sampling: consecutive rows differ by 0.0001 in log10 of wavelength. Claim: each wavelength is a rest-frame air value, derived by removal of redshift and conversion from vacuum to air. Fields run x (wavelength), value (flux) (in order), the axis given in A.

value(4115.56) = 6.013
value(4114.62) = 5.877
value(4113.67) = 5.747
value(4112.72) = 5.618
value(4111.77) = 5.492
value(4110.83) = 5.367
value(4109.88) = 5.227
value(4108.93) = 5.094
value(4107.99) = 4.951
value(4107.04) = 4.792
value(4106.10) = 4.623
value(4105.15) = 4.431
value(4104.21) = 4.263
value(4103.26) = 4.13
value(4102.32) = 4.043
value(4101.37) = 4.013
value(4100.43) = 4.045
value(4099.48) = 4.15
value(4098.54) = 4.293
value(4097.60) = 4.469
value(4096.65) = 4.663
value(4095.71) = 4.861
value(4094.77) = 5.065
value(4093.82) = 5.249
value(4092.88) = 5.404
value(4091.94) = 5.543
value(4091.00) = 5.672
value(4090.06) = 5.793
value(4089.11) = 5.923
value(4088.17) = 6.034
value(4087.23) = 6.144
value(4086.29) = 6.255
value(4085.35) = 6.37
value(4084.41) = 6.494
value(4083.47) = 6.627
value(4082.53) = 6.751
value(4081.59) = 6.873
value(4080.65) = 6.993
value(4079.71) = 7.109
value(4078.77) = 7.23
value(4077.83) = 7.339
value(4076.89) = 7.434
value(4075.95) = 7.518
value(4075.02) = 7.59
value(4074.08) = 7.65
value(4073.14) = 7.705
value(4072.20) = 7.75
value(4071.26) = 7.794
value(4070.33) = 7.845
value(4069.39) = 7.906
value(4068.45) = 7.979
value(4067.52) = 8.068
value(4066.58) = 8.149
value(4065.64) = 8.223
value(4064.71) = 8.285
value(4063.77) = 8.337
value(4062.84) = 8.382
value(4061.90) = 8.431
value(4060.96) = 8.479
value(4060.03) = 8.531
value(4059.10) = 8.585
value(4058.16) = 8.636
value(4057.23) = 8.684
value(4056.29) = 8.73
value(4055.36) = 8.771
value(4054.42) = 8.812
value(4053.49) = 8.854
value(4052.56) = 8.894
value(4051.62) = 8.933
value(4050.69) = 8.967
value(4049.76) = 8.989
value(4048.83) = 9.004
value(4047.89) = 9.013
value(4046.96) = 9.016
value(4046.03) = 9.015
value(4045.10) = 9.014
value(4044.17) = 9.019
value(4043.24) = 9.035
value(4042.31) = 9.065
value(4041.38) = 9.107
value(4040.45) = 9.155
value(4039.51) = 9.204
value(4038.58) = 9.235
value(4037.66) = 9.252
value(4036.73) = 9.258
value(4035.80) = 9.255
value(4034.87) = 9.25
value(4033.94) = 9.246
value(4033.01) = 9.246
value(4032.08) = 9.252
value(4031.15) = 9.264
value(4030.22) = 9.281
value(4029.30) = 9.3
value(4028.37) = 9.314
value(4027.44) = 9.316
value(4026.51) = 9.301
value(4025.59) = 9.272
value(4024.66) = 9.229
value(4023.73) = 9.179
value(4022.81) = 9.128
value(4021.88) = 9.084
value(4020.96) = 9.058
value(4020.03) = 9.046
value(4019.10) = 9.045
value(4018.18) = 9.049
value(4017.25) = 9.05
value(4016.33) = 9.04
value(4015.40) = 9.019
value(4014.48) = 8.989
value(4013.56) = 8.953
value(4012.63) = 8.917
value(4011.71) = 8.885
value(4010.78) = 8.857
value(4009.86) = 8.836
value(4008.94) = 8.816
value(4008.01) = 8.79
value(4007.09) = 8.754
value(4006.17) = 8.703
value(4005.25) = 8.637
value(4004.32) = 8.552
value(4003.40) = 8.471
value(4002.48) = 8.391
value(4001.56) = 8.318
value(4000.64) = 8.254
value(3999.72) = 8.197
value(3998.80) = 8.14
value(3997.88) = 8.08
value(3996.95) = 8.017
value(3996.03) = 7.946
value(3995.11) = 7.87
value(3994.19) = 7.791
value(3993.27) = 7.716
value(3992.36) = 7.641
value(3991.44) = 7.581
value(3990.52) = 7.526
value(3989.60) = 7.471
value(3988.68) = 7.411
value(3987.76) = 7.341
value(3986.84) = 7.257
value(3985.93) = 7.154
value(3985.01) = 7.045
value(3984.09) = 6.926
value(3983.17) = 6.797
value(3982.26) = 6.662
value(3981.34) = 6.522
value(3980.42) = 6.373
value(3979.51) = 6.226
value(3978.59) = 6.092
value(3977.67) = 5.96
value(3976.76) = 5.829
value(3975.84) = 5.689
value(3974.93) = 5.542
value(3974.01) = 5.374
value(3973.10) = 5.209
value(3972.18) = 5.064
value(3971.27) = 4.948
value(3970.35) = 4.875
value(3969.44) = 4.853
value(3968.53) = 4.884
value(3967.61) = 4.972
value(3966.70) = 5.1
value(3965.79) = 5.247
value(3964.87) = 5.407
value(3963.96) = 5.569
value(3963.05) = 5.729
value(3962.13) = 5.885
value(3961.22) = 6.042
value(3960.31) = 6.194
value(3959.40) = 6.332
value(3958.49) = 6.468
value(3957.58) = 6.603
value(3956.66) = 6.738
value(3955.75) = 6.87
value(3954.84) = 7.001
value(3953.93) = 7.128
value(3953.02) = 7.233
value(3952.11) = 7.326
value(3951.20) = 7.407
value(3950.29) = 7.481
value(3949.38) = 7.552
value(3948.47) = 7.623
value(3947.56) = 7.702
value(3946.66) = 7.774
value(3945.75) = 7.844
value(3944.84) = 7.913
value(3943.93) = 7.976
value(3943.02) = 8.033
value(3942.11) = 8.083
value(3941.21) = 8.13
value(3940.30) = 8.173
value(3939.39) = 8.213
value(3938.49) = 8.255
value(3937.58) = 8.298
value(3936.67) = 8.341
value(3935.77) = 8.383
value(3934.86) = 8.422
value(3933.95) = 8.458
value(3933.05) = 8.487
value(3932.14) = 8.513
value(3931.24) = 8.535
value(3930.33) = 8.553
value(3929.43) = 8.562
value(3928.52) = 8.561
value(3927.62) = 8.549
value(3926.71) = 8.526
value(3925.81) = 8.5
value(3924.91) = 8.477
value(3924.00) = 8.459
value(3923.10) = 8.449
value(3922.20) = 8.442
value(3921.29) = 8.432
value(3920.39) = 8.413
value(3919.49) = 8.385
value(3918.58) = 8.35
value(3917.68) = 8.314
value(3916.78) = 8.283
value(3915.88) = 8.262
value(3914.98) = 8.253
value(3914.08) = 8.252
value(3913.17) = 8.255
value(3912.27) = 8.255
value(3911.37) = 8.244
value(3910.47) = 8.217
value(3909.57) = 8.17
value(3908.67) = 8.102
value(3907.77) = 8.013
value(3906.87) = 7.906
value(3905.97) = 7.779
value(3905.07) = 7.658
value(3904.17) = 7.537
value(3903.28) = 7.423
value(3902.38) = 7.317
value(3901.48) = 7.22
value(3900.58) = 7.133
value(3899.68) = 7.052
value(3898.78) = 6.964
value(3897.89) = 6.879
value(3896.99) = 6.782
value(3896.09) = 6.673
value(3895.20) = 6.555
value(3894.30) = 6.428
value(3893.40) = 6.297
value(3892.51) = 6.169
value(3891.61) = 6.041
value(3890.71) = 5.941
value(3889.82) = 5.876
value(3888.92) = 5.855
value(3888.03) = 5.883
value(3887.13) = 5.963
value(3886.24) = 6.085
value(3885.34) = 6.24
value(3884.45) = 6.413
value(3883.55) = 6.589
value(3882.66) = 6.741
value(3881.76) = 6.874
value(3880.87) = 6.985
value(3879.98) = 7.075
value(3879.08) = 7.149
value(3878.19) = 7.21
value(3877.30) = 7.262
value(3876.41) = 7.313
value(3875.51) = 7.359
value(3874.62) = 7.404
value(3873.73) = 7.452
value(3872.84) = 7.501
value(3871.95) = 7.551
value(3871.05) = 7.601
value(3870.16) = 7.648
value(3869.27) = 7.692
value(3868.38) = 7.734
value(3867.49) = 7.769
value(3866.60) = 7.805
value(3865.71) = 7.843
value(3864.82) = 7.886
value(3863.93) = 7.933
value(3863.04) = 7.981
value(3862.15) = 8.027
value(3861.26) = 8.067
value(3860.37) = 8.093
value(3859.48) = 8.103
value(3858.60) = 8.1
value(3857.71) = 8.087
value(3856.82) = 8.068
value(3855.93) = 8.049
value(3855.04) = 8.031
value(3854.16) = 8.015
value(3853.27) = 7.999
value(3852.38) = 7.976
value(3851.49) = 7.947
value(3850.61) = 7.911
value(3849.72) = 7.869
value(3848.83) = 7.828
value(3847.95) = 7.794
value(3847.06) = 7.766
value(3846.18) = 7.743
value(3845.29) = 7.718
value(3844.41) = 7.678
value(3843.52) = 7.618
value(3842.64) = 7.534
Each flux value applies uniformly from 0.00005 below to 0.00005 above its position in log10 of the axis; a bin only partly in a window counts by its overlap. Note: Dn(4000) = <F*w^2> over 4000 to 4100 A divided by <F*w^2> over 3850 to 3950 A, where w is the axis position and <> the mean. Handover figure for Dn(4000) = 1.13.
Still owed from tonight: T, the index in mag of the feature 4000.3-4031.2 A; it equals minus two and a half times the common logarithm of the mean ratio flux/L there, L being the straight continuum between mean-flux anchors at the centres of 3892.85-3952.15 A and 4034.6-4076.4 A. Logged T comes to -0.07 mag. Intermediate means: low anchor 7.94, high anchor 8.61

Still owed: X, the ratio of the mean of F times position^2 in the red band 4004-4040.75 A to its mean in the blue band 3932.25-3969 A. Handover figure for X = 1.3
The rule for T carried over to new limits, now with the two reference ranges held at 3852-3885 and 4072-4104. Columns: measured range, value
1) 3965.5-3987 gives 0.161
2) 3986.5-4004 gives -0.185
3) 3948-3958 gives -0.033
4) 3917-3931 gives -0.178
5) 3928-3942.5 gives -0.180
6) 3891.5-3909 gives 0.037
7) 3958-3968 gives 0.199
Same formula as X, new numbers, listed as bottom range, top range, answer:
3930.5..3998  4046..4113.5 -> 1.03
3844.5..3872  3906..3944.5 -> 1.09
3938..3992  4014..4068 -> 1.40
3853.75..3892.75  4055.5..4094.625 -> 1.12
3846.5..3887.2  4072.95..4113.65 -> 0.84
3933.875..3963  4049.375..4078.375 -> 1.17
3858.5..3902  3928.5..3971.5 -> 1.04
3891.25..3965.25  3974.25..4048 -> 1.14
